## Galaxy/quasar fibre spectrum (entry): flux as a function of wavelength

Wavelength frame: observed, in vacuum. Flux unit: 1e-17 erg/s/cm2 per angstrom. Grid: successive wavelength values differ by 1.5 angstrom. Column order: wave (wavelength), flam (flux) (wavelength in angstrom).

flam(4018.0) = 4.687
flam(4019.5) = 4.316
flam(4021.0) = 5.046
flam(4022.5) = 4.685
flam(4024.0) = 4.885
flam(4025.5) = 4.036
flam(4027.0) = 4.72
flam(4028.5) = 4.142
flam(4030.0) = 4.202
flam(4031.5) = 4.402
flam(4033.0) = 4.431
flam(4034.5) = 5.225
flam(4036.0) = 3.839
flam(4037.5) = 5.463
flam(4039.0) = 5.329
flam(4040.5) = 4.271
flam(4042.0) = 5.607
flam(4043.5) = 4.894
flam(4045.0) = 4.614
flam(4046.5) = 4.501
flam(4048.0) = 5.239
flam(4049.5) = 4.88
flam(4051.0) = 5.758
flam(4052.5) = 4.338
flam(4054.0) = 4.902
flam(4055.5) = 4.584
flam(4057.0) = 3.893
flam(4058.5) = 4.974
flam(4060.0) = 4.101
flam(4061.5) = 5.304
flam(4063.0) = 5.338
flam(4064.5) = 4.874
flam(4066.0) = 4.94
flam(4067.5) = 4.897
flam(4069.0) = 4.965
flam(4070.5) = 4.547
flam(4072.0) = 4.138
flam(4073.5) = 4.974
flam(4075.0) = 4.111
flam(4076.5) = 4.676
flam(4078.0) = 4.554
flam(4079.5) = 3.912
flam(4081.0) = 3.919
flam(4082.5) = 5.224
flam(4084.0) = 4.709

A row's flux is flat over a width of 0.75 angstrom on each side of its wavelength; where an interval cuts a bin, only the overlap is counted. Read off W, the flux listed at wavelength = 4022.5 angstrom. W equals 4.685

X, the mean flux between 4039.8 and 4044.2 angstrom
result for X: 4.93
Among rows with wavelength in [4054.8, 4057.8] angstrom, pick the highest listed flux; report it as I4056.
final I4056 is 4.584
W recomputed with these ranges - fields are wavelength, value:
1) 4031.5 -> 4.402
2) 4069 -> 4.965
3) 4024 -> 4.885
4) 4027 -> 4.72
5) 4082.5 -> 5.224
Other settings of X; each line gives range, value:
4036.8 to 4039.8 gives 5.38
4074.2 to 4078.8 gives 4.45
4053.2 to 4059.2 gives 4.58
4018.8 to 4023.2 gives 4.69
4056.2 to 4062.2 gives 4.56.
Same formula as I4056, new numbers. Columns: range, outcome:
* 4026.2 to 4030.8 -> 4.72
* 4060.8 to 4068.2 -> 5.338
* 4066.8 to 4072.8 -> 4.965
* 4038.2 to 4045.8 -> 5.607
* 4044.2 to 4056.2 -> 5.758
